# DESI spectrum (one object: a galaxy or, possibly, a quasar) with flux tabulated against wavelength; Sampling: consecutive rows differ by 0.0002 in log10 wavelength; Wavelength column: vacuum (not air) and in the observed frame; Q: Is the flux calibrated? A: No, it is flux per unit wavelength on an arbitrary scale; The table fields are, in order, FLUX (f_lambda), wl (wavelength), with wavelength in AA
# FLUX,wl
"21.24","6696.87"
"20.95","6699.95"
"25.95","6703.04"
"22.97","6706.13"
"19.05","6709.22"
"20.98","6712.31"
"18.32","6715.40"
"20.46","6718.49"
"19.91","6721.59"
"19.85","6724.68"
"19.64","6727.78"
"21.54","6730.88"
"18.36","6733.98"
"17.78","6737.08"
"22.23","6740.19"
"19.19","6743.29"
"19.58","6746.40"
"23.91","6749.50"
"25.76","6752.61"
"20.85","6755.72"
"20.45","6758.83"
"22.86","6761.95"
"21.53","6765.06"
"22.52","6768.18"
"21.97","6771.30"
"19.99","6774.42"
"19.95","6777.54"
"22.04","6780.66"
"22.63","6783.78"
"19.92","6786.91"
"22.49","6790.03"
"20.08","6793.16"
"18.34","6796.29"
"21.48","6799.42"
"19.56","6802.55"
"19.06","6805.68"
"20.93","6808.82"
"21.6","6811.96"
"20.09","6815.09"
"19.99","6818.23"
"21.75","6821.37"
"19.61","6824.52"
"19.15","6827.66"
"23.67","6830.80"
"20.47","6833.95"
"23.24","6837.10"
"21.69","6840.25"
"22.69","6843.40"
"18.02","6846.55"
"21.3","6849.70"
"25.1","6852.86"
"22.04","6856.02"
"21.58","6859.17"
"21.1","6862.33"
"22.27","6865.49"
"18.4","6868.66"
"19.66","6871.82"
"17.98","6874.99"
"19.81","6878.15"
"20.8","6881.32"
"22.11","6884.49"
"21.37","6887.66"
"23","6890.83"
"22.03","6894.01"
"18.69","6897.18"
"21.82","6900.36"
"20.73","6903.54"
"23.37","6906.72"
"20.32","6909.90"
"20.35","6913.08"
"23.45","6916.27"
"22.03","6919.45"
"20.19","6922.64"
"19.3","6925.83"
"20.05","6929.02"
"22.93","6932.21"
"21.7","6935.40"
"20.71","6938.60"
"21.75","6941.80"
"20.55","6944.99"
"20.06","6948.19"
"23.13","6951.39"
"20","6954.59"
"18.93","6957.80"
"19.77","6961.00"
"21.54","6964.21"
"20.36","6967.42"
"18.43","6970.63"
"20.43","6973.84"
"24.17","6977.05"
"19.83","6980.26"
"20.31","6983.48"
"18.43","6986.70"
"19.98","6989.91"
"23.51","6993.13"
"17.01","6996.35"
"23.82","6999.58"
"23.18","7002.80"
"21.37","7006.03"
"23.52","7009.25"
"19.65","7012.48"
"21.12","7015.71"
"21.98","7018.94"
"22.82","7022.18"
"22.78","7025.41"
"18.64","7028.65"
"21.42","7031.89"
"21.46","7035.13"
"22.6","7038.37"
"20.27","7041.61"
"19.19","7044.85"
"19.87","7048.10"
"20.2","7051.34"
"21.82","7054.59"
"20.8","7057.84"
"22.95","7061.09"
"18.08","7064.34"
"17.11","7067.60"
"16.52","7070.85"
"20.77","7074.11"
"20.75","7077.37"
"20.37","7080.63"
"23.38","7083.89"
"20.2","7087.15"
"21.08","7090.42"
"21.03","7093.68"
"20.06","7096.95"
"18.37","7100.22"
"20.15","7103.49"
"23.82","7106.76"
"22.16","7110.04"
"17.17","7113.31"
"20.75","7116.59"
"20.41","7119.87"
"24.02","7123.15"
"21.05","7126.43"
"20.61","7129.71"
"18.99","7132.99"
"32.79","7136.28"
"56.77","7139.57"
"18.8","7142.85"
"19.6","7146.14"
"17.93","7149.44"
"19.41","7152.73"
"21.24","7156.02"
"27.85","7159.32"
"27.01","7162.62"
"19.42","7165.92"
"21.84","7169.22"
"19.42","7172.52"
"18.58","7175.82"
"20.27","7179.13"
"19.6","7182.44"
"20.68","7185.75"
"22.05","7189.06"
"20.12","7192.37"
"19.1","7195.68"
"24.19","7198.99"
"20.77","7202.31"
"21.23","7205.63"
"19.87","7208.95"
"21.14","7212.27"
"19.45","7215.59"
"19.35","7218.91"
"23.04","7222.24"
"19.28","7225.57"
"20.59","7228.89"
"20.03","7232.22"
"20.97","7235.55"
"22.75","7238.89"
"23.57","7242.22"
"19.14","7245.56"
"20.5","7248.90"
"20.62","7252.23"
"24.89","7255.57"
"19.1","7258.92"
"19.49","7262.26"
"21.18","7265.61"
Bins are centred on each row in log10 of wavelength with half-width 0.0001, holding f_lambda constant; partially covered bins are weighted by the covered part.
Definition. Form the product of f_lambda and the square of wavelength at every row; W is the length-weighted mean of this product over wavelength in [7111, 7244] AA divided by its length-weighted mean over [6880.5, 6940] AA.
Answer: 1.11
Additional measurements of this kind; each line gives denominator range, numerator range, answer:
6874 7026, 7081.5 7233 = 1.10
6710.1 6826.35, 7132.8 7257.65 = 1.21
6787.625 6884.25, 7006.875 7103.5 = 1.06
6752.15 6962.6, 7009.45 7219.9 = 1.10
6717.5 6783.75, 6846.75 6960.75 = 1.05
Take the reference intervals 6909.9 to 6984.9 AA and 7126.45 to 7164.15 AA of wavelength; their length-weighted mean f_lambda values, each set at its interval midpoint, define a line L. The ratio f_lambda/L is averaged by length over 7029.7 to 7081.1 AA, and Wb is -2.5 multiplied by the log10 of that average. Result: 0.15 mag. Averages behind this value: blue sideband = 20.9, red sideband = 25.3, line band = 20.2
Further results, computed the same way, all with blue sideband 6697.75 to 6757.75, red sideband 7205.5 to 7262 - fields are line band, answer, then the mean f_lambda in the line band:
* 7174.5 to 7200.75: 0.01 mag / 20.6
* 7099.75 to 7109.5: -0.02 mag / 21.2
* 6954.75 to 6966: 0.04 mag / 20.1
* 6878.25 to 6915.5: -0.02 mag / 21.3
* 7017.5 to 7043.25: -0.03 mag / 21.5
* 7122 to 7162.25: -0.20 mag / 25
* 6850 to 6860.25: -0.09 mag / 22.8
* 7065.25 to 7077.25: 0.13 mag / 18.5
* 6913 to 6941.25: -0.02 mag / 21.2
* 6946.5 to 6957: 0.00 mag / 20.9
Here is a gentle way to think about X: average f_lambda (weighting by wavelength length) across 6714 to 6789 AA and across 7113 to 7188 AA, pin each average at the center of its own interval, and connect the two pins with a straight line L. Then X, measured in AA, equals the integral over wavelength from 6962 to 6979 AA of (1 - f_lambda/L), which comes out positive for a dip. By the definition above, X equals 0.8 AA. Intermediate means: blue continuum 20.9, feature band 20.9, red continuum 22.9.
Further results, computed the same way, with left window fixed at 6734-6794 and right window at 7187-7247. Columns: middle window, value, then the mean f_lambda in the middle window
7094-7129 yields 0.4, 20.8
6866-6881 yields 1.3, 19.3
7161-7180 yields -0.1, 21.1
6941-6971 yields 0.9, 20.5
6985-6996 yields 0.5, 20.2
